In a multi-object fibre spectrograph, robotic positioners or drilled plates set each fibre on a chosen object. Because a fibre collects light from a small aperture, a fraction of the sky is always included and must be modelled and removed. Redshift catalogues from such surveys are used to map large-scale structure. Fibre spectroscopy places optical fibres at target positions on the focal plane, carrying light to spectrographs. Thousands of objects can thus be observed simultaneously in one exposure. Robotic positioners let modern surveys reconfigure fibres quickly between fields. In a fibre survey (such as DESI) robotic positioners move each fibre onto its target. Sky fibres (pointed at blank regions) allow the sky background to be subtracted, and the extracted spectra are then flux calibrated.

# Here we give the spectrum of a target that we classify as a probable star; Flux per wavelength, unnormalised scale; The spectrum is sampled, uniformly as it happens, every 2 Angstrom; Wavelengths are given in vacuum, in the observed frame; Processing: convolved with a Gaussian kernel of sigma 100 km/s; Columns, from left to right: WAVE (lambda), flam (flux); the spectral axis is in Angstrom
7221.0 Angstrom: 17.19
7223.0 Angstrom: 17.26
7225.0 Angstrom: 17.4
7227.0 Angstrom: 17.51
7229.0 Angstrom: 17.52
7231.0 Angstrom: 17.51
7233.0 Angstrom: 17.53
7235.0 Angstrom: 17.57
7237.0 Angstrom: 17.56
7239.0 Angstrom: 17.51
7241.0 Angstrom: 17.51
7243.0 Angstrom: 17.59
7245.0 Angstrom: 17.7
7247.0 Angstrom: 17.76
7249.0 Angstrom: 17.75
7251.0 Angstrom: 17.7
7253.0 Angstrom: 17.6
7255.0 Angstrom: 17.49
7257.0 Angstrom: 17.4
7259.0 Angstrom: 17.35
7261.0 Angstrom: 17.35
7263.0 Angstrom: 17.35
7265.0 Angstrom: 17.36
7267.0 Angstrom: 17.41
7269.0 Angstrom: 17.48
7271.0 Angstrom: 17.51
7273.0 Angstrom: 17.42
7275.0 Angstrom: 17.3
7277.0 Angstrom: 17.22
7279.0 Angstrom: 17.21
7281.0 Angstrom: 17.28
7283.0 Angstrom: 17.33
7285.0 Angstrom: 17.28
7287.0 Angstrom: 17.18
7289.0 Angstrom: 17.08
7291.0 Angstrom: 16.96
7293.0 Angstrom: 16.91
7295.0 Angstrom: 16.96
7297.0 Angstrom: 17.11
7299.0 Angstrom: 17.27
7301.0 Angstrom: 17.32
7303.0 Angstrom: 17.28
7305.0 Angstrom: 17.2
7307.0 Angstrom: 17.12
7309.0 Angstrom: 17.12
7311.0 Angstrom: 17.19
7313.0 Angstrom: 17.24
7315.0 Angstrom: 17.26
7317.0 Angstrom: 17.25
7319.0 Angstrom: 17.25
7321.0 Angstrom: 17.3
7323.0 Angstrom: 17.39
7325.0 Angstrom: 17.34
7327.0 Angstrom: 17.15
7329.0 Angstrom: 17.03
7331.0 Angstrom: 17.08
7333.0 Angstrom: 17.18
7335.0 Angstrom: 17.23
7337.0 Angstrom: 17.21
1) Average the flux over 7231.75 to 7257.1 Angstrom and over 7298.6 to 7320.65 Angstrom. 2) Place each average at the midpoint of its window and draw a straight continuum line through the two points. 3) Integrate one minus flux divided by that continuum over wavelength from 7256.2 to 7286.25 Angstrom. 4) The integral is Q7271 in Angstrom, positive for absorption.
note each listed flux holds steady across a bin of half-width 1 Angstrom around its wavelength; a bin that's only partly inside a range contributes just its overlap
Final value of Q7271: 0.2 Angstrom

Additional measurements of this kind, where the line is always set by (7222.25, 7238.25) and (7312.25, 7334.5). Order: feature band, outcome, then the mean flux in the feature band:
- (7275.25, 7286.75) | 0.05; 17.3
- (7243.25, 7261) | -0.16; 17.6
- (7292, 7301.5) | 0.11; 17.1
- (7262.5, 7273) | -0.03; 17.4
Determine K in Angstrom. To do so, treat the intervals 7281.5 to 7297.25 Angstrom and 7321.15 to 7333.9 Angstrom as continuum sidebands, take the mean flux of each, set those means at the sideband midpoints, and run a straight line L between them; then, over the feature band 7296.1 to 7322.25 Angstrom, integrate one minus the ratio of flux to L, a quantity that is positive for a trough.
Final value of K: -0.1 Angstrom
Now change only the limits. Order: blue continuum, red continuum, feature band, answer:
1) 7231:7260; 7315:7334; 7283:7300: 0.3 Angstrom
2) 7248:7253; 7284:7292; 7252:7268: 0.1 Angstrom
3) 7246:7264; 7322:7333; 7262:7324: 0.4 Angstrom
